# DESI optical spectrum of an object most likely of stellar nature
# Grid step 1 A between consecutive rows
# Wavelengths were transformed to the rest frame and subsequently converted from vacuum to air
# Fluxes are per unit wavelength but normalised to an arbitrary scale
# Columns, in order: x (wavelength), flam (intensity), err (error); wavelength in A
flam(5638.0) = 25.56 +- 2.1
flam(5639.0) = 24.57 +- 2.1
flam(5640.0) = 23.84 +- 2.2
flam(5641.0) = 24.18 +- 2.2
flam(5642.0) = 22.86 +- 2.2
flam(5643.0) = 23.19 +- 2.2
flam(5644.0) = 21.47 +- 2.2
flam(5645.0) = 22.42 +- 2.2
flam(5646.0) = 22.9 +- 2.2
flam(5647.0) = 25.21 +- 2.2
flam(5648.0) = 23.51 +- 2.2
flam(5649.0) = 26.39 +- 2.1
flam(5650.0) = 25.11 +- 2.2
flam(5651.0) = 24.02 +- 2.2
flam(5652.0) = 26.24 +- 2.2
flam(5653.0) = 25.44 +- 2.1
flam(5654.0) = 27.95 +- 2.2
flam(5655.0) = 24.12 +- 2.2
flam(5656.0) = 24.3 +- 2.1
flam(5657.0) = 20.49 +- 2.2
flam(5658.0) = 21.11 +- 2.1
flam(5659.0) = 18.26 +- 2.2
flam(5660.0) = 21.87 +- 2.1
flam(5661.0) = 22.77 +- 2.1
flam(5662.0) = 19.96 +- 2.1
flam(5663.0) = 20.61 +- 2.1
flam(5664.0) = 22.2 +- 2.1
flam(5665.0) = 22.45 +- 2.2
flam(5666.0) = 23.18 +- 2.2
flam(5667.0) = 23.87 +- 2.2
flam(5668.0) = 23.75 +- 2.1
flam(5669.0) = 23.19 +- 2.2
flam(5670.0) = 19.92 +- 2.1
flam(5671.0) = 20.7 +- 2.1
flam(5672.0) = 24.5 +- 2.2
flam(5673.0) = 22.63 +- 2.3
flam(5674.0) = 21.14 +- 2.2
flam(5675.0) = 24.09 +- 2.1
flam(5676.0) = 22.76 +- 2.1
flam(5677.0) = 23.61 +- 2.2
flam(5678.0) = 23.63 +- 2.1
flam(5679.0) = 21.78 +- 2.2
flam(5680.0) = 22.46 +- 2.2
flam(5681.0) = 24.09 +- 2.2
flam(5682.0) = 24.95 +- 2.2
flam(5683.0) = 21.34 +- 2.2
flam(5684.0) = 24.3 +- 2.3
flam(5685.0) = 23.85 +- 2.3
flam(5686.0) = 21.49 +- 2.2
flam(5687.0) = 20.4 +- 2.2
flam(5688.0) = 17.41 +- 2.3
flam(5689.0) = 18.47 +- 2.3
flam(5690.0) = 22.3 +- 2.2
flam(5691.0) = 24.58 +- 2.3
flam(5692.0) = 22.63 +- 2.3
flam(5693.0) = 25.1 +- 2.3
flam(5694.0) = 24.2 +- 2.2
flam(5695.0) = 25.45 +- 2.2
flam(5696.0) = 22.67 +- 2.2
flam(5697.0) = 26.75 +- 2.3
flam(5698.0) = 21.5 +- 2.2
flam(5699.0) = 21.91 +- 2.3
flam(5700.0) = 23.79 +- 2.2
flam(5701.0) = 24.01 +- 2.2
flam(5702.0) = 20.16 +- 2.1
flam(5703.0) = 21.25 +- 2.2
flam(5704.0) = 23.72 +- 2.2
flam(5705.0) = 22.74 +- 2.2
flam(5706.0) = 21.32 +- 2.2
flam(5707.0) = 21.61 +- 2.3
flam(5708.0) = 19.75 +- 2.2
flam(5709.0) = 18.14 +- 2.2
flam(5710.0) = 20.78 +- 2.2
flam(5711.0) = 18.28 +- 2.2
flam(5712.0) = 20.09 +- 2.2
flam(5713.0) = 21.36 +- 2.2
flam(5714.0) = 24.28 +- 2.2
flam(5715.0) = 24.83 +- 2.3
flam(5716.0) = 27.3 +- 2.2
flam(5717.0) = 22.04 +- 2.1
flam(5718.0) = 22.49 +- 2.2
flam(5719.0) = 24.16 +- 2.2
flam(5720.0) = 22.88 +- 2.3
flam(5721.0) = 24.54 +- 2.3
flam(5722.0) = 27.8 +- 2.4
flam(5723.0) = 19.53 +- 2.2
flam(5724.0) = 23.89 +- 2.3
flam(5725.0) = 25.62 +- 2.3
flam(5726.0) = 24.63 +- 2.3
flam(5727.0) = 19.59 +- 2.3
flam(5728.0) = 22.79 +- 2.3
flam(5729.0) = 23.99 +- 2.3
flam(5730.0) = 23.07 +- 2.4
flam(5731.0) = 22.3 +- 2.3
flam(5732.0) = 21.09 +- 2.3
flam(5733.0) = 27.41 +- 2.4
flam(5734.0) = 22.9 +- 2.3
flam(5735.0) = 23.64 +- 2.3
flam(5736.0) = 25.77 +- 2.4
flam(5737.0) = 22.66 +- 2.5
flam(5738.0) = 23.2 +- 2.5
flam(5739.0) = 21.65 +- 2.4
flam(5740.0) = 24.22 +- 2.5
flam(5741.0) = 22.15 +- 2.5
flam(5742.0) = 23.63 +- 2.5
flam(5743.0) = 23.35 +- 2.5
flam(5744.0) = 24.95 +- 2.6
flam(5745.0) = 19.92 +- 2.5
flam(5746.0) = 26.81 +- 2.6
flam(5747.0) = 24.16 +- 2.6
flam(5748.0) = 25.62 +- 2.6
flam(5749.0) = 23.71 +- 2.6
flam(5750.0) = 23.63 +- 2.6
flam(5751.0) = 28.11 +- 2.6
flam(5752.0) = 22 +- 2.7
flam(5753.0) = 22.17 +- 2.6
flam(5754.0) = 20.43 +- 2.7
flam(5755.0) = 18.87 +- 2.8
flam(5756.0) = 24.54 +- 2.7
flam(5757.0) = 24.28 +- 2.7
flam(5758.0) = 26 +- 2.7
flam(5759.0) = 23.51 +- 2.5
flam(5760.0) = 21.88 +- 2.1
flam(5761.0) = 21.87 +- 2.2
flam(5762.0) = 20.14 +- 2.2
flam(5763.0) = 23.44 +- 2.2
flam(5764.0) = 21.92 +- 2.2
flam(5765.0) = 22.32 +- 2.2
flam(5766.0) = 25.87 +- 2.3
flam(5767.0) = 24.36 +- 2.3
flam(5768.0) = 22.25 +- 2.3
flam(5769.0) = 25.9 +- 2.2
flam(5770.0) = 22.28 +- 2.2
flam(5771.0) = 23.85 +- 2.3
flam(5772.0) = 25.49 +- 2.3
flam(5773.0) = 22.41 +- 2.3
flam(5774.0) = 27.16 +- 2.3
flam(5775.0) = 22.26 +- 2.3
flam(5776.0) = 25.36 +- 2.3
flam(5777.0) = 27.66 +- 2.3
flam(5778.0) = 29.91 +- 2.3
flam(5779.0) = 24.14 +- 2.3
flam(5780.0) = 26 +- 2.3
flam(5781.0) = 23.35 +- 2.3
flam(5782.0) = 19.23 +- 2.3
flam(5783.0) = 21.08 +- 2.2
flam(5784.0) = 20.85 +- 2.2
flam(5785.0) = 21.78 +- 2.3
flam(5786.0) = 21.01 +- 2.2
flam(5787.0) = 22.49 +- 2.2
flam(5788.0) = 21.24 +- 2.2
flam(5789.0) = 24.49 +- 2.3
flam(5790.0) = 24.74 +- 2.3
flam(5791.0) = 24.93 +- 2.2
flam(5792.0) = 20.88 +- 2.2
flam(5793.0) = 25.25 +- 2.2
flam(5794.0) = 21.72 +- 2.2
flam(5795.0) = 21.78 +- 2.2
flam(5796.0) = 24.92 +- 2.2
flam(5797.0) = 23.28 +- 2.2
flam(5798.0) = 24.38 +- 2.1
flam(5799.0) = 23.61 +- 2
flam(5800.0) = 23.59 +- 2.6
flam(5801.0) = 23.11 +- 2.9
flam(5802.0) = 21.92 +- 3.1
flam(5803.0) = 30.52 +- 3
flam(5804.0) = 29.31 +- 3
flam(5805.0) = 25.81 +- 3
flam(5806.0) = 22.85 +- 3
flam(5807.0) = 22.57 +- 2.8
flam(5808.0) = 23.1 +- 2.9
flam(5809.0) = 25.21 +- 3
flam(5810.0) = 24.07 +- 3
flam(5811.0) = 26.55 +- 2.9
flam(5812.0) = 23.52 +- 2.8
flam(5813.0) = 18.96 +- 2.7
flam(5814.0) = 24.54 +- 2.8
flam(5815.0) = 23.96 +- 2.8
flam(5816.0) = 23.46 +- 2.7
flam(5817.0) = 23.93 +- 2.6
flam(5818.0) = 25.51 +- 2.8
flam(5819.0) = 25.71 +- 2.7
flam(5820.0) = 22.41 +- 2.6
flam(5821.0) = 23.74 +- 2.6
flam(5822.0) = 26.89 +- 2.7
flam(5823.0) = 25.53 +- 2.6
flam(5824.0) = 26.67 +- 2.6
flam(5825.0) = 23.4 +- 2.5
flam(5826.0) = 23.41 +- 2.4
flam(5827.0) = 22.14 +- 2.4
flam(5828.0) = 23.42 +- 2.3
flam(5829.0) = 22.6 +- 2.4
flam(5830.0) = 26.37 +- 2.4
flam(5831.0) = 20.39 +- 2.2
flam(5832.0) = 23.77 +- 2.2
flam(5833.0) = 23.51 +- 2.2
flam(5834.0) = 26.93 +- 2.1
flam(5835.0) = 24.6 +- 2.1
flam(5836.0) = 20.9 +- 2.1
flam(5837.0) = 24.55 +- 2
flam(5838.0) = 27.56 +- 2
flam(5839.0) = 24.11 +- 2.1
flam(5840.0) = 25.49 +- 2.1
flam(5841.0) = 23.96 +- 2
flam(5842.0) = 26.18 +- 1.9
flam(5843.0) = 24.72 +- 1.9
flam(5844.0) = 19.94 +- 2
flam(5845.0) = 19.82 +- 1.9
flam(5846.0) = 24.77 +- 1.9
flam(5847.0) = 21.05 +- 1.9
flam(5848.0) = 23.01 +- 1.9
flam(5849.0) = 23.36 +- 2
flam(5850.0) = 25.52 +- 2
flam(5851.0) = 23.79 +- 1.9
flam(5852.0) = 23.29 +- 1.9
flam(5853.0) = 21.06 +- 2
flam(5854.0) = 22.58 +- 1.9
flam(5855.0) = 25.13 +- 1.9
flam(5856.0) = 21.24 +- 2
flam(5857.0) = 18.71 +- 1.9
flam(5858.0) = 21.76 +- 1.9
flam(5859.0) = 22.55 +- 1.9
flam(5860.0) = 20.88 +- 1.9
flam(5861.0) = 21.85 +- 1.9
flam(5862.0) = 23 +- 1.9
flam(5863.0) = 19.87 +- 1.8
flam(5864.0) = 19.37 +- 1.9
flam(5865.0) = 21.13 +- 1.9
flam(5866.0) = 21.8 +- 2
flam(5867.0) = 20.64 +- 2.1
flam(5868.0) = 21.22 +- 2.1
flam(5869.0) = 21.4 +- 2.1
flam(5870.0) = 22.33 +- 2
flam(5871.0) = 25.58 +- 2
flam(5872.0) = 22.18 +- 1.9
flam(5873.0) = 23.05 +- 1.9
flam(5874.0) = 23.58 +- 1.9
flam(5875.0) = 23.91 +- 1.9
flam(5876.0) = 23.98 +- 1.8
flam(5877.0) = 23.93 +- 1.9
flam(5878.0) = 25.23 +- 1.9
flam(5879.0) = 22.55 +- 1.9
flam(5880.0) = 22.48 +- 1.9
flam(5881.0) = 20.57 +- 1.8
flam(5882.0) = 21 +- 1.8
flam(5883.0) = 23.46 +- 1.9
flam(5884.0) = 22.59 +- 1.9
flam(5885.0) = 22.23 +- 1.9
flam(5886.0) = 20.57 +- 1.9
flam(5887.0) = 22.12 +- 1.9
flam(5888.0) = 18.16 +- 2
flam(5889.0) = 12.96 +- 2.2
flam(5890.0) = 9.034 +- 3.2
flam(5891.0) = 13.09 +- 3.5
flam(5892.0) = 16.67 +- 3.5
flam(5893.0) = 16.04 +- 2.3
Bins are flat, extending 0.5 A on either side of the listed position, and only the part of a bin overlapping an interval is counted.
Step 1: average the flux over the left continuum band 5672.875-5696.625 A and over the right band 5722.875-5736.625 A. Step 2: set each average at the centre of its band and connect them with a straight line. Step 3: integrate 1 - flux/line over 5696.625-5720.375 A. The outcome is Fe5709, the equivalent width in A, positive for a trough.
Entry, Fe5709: 0.8 A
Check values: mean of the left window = 22.7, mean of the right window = 23.4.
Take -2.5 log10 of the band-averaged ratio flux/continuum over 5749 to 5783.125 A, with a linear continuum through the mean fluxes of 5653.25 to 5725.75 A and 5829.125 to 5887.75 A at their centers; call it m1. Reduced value -0.05 mag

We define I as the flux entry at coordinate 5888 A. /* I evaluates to 18.16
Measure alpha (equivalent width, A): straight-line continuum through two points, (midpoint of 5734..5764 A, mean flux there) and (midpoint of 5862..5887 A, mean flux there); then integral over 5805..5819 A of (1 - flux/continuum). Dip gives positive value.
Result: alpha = -0.7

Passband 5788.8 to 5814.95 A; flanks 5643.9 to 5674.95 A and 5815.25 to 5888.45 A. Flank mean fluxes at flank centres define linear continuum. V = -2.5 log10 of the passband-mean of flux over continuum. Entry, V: -0.05 mag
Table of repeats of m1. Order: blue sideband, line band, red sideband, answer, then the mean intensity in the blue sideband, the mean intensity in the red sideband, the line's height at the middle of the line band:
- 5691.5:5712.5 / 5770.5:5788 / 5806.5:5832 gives -0.017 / 22.2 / 23.9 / 23.3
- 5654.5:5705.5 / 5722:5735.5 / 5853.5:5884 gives -0.040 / 22.5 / 22.2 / 22.4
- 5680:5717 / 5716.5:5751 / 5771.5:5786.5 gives -0.026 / 22.4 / 23.8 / 23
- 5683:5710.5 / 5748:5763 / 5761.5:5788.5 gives 0.005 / 22.2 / 23.5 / 23.2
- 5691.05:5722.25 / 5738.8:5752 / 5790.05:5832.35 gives -0.032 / 22.8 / 24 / 23.3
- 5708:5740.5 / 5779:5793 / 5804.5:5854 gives 0.040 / 23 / 23.8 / 23.5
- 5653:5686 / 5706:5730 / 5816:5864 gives 0.014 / 22.7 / 23.4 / 22.9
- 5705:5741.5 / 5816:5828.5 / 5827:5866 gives -0.066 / 22.8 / 22.9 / 22.9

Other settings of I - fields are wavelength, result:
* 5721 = 24.54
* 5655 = 24.12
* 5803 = 30.52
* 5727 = 19.59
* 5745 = 19.92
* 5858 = 21.76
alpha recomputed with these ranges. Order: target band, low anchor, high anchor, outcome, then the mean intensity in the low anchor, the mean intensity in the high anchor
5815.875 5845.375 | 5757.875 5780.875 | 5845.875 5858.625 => -1.3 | 24.1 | 22.7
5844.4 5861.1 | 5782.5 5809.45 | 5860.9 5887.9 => 0.2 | 23.6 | 22.2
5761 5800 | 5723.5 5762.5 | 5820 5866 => -0.4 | 23.3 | 23.2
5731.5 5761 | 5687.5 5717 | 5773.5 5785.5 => -0.3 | 22.3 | 24.1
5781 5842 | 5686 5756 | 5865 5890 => -4.5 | 22.9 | 21.7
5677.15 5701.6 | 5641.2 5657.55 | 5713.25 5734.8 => 1.0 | 24.1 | 23.6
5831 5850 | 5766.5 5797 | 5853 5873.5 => -1.2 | 23.6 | 21.8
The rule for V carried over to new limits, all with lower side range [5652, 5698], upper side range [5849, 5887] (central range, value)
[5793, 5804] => -0.08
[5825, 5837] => -0.05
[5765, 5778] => -0.10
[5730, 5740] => -0.04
